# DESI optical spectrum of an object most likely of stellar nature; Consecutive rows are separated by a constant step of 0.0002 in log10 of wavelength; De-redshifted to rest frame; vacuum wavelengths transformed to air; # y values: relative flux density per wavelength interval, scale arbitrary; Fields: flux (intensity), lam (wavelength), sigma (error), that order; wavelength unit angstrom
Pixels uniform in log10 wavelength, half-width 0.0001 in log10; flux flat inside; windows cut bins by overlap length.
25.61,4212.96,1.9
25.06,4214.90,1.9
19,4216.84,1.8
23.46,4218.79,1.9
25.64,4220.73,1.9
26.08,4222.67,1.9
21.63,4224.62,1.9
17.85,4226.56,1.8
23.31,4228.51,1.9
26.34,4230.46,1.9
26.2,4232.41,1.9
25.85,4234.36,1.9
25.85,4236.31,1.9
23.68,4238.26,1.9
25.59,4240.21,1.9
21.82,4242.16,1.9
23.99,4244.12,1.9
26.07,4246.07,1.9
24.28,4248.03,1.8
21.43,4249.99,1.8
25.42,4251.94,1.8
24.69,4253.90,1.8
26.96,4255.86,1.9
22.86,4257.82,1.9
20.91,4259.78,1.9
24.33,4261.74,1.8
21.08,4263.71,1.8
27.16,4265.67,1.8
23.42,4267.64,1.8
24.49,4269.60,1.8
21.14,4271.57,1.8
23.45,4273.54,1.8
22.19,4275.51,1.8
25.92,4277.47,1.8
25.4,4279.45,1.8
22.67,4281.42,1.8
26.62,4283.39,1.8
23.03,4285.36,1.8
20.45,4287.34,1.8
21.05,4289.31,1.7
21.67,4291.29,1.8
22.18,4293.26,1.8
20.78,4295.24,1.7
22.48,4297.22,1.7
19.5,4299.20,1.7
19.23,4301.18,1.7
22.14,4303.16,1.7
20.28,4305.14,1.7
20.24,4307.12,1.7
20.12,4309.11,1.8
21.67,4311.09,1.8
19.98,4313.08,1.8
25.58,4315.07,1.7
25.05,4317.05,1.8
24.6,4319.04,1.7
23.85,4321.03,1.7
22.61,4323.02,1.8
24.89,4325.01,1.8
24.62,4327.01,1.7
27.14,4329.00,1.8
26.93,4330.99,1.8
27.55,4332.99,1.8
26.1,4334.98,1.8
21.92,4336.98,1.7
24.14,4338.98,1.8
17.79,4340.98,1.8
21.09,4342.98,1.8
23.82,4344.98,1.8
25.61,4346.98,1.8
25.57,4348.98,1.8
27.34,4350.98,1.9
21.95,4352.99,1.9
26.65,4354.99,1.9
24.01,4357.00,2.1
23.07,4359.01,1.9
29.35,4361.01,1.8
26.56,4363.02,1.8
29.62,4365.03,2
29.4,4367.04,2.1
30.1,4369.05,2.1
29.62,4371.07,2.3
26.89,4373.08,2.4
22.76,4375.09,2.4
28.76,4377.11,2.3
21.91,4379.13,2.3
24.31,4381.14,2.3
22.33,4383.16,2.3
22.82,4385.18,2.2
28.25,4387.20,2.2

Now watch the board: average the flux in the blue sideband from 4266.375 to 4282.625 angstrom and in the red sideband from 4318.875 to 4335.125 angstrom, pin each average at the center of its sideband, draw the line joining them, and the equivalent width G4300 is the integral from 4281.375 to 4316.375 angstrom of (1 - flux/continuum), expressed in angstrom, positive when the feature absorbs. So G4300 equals 4.0 angstrom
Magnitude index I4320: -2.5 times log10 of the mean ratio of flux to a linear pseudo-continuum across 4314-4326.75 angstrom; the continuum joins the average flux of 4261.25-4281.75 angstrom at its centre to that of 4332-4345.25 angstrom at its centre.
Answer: -0.05 mag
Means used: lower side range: 23.8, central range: 24.4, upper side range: 23.2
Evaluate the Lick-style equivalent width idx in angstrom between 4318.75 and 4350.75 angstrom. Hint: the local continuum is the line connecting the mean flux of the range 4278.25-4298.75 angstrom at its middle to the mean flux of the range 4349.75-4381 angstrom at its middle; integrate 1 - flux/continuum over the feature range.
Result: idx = 0.7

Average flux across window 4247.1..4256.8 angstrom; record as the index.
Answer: 24.6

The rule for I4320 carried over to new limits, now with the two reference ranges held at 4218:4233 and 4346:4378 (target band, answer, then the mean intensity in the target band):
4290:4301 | 0.19 mag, 21.2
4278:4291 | 0.08 mag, 23.2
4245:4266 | 0.02 mag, 24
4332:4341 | 0.09 mag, 24.1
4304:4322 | 0.15 mag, 22.4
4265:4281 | 0.03 mag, 24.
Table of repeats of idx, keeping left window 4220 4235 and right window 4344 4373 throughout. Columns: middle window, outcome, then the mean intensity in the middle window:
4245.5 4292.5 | 2.41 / 23.6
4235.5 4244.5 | 0.05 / 24.2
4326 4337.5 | 0.11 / 25.9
